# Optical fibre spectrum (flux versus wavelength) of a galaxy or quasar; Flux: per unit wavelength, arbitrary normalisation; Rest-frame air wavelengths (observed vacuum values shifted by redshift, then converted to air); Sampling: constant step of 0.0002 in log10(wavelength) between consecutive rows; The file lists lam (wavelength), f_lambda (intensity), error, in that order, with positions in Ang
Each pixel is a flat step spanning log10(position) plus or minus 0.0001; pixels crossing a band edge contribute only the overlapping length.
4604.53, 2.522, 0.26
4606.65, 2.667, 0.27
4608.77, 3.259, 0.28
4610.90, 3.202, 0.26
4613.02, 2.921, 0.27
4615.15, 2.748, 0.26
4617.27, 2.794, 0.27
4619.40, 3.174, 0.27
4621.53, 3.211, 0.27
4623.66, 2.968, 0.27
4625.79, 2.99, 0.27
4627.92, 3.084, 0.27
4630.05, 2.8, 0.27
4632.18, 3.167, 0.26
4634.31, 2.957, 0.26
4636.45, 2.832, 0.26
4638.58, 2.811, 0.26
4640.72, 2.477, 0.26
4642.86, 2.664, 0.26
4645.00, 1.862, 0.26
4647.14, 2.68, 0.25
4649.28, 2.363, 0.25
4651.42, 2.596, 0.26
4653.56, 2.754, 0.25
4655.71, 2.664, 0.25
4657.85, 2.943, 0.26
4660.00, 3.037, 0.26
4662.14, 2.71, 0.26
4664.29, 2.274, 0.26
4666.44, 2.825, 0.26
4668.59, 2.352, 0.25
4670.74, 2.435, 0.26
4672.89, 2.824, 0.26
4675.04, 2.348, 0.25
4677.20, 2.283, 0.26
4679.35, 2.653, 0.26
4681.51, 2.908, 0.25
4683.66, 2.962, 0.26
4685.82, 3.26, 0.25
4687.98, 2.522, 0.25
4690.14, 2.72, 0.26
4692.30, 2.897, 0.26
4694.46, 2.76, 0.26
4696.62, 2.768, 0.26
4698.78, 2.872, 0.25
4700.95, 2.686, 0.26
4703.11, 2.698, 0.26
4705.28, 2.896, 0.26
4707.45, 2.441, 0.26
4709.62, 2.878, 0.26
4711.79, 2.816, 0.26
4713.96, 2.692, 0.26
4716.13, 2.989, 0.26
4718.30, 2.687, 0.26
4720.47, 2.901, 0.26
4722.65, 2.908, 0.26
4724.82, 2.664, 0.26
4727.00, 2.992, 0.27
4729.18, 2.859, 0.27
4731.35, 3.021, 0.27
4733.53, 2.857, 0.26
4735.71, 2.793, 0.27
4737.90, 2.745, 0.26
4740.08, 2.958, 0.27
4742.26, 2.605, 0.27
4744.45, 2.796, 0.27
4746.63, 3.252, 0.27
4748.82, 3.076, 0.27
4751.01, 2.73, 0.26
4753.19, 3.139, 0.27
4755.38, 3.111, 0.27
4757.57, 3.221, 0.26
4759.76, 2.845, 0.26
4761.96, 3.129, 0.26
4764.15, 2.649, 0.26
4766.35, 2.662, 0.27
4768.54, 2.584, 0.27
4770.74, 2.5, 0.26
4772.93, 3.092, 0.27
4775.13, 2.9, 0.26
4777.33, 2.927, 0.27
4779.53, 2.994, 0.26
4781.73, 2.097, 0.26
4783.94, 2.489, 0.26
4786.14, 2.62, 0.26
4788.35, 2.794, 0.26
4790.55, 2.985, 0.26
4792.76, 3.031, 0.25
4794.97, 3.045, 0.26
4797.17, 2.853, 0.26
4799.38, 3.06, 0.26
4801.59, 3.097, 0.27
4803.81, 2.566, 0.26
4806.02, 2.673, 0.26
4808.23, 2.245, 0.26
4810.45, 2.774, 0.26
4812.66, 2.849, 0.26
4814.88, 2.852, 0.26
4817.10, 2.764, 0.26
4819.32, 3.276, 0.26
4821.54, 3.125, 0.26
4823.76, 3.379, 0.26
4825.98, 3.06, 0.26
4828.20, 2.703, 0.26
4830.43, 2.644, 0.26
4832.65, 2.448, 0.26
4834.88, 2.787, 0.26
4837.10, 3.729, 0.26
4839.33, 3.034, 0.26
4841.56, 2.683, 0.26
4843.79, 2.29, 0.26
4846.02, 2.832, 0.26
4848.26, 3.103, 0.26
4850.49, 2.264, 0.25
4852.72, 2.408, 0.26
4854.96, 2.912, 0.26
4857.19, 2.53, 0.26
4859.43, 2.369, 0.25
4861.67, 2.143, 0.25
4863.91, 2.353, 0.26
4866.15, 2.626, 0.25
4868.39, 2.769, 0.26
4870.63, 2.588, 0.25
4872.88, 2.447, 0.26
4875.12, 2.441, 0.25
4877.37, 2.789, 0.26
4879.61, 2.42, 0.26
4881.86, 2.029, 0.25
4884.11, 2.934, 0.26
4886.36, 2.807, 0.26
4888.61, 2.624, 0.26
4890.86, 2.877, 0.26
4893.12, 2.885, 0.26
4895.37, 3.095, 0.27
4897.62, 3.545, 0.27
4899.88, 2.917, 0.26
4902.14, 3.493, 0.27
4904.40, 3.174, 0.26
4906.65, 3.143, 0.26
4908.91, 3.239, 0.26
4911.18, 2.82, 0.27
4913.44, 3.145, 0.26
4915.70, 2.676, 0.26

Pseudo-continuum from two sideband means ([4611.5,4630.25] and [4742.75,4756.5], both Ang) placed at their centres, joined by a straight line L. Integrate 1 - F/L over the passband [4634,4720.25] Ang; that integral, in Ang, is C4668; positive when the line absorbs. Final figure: 8.47 Ang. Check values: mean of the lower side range 2.98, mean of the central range 2.69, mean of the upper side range 3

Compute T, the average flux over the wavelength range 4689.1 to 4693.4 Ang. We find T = 2.81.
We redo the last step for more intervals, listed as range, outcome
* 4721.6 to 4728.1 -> 2.85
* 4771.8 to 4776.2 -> 3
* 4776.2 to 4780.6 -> 2.96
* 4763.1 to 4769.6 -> 2.63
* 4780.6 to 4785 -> 2.29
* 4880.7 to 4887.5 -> 2.59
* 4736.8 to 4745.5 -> 2.77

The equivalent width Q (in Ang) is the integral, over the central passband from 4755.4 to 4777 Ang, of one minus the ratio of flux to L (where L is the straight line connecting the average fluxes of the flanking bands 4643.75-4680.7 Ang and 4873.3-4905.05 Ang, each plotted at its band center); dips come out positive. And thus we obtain -1.3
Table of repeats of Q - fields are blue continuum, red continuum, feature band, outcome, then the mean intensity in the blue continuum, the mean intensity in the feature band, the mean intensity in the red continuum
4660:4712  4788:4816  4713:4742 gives -1.0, 2.7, 2.85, 2.83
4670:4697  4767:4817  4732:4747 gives -0.5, 2.72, 2.84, 2.77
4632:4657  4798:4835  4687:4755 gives -2.5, 2.64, 2.83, 2.84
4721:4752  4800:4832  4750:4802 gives 0.2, 2.88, 2.85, 2.85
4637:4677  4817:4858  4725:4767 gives -3.1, 2.59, 2.91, 2.84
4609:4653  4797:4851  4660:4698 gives 1.9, 2.82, 2.69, 2.85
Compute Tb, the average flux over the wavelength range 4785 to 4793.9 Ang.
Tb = 2.86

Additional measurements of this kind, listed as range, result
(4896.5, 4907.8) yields 3.25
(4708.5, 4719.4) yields 2.81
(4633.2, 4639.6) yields 2.87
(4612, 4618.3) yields 2.82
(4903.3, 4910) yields 3.19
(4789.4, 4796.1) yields 3.02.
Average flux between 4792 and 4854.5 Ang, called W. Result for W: 2.84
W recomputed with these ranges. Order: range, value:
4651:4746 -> 2.76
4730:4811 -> 2.84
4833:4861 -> 2.73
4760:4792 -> 2.75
